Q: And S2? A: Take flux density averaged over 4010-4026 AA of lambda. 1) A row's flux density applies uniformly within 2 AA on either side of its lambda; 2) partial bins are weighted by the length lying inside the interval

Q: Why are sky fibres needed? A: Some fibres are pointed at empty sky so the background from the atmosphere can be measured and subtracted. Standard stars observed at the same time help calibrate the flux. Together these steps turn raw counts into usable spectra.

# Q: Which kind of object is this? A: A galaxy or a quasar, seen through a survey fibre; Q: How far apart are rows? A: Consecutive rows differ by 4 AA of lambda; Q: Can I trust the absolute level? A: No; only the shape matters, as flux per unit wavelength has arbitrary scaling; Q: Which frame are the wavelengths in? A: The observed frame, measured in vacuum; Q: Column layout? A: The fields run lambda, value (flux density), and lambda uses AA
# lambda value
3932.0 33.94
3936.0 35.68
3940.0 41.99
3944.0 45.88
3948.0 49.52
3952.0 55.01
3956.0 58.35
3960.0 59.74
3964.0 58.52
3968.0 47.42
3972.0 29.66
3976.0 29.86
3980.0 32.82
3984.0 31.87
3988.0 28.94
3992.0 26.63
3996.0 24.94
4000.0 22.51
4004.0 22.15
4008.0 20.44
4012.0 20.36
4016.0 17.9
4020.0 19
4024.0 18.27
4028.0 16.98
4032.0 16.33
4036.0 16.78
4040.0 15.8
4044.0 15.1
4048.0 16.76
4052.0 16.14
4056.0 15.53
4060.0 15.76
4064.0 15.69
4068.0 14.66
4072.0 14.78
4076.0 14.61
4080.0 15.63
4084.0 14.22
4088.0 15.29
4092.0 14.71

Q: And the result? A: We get 18.9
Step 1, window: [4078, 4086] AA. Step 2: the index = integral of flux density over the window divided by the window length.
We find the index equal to 14.9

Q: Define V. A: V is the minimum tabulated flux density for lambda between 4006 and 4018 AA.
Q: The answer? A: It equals 17.9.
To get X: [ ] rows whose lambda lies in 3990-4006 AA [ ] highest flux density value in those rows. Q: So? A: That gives 26.63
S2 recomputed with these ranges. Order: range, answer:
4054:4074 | 15.3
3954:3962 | 59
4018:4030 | 18.1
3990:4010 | 23.3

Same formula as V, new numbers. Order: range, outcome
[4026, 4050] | 15.1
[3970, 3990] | 28.94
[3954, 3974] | 29.66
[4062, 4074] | 14.66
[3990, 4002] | 22.51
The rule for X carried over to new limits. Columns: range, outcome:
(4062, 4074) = 15.69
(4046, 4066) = 16.76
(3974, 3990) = 32.82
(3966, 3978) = 47.42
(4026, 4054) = 16.98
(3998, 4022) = 22.51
